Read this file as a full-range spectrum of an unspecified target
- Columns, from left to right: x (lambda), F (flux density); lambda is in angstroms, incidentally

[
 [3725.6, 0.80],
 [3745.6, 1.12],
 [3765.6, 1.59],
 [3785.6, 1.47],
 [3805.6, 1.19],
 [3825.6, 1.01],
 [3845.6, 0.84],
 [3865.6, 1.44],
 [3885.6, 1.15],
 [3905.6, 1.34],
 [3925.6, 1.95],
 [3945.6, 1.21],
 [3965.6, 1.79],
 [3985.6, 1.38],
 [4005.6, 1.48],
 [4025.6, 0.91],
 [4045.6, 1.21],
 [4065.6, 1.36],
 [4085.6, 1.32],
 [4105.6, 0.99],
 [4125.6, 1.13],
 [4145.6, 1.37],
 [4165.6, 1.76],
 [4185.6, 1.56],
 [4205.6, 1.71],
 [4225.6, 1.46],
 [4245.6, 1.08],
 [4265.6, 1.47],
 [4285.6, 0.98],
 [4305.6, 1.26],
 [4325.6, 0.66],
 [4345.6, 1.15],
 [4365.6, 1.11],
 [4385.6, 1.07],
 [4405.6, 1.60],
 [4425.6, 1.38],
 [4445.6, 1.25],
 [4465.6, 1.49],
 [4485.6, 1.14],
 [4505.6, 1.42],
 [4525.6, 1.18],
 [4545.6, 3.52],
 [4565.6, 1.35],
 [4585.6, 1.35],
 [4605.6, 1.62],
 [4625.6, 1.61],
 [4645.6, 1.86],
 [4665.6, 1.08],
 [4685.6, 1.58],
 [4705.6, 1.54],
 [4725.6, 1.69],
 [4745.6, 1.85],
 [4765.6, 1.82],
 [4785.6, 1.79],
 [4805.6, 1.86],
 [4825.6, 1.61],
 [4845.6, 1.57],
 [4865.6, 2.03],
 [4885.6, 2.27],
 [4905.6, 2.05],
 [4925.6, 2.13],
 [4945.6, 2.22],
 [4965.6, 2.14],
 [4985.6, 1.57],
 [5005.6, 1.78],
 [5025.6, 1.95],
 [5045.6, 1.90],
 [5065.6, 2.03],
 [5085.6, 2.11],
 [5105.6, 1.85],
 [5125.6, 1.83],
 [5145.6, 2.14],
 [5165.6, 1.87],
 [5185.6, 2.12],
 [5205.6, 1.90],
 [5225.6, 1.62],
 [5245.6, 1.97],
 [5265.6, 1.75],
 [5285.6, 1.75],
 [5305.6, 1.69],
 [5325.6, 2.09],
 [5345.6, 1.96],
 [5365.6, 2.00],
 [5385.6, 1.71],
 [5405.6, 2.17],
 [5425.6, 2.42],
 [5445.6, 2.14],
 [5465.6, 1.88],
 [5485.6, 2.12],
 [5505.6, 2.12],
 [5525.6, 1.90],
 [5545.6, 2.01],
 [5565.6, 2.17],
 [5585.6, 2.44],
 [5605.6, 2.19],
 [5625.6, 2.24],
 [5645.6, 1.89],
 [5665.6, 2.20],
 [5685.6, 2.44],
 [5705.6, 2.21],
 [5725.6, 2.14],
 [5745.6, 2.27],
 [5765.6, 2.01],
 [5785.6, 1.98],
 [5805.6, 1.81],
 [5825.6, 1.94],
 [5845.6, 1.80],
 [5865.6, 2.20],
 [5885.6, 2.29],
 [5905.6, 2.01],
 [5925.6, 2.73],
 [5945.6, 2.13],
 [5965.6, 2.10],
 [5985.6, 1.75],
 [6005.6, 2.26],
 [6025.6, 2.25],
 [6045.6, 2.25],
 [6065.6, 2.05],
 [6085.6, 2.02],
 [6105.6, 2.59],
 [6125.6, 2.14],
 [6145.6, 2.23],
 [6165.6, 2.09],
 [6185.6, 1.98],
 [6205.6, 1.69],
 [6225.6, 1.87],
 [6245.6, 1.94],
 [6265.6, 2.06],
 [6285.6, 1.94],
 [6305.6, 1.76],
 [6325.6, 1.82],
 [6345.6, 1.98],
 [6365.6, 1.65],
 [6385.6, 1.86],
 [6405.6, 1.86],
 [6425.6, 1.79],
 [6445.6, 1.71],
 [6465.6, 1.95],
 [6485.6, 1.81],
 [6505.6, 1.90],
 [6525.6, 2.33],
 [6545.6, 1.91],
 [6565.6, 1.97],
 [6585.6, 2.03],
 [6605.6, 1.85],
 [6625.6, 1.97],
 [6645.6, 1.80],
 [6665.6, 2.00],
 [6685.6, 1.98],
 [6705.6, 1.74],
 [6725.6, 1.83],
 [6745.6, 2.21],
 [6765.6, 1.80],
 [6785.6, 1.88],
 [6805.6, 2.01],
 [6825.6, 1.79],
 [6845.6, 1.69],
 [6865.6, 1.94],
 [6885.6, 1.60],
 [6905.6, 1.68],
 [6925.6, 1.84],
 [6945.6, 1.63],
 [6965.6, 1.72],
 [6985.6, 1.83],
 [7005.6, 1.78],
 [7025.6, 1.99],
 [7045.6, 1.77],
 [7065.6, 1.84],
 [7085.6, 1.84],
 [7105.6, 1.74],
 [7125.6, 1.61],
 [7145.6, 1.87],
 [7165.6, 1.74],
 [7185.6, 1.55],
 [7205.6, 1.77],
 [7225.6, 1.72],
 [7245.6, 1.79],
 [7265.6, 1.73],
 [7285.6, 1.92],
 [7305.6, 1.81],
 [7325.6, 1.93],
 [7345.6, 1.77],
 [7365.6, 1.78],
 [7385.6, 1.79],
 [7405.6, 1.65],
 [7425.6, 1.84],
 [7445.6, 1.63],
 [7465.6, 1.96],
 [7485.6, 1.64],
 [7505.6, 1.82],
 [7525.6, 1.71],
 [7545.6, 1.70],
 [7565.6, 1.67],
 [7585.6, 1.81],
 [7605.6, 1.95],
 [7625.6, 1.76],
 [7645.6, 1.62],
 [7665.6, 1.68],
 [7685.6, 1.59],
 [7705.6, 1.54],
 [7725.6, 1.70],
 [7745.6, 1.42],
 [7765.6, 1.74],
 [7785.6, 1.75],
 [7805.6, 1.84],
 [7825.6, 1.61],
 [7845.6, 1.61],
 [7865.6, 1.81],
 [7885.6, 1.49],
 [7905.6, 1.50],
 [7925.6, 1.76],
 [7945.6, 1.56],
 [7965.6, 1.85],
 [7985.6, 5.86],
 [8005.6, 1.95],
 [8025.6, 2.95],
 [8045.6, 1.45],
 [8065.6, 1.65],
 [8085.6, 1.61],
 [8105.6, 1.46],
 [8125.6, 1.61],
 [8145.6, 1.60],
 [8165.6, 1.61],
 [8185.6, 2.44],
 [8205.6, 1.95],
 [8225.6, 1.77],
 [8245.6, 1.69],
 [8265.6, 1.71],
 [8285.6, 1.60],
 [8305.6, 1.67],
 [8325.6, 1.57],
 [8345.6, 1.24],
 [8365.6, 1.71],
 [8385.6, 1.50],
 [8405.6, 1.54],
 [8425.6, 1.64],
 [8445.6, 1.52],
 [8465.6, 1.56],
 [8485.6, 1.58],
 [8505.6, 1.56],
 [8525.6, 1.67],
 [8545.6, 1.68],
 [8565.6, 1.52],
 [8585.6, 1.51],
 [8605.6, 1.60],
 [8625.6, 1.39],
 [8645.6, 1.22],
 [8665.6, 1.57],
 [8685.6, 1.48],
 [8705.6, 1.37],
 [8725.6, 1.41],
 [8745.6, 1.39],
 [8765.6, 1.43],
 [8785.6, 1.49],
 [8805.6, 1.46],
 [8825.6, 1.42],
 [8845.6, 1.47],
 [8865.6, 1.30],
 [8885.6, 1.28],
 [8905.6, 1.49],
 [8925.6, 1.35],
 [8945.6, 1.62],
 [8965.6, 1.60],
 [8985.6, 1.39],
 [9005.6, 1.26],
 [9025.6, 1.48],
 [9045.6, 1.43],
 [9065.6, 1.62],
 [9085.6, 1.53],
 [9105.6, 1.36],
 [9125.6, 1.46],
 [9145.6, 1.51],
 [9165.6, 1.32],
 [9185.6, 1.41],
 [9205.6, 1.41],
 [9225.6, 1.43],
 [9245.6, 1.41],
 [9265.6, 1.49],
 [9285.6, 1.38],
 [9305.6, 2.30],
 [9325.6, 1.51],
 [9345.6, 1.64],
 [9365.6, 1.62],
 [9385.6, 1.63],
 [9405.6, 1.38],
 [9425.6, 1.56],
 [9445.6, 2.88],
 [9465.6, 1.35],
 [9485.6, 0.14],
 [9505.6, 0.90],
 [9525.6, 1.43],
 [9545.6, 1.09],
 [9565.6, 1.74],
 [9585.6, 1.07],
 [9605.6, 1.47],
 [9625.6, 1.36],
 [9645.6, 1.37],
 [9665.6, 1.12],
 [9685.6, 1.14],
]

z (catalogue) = 0.22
